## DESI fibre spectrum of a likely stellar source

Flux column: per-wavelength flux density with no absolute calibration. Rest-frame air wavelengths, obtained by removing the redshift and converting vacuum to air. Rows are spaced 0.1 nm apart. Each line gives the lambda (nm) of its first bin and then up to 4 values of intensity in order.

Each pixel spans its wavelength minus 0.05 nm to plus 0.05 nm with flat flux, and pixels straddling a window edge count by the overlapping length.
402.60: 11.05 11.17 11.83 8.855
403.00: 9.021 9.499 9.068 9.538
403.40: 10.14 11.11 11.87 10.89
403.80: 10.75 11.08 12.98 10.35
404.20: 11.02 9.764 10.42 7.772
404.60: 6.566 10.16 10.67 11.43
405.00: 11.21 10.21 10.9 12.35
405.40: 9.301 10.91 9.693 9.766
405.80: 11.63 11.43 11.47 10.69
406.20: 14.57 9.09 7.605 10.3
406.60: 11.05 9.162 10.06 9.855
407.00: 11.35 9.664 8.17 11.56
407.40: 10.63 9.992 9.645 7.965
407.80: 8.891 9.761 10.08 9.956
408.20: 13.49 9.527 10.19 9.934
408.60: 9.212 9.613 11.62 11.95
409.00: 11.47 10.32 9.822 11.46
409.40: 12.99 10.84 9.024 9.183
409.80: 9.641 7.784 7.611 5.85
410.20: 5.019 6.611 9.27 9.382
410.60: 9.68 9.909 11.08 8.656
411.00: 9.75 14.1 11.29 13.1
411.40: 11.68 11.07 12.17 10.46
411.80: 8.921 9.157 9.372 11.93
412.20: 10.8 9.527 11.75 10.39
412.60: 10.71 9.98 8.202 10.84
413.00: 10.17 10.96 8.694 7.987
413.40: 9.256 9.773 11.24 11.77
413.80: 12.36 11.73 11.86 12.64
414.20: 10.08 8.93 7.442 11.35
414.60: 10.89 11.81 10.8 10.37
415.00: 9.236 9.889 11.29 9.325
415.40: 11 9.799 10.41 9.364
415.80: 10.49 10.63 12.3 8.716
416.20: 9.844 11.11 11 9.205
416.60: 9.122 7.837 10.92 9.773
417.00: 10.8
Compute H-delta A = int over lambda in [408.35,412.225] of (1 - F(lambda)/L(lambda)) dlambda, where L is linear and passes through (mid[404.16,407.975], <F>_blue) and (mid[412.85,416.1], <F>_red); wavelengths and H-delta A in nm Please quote 0.10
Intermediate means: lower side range 10.2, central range 10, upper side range 10.4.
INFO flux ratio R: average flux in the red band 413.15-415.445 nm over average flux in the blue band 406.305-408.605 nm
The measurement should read 1.05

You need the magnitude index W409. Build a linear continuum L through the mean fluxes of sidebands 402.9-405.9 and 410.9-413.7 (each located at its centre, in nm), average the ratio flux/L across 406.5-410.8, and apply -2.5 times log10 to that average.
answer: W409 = 0.07 mag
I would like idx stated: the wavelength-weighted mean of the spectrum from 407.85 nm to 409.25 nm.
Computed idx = 10.5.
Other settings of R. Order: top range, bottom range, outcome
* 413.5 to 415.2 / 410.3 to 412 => 1.03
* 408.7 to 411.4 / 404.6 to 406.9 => 0.94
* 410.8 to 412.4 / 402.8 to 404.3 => 1.04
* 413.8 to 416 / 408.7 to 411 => 1.11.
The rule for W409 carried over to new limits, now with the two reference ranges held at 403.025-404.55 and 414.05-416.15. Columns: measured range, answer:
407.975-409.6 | -0.04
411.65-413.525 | 0.04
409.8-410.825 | 0.25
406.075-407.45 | 0.01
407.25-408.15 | 0.06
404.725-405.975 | -0.04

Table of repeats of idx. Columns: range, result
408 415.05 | 10.2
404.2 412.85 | 10.1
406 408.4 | 10.2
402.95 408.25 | 10.3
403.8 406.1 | 10.5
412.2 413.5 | 9.9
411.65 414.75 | 10.4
